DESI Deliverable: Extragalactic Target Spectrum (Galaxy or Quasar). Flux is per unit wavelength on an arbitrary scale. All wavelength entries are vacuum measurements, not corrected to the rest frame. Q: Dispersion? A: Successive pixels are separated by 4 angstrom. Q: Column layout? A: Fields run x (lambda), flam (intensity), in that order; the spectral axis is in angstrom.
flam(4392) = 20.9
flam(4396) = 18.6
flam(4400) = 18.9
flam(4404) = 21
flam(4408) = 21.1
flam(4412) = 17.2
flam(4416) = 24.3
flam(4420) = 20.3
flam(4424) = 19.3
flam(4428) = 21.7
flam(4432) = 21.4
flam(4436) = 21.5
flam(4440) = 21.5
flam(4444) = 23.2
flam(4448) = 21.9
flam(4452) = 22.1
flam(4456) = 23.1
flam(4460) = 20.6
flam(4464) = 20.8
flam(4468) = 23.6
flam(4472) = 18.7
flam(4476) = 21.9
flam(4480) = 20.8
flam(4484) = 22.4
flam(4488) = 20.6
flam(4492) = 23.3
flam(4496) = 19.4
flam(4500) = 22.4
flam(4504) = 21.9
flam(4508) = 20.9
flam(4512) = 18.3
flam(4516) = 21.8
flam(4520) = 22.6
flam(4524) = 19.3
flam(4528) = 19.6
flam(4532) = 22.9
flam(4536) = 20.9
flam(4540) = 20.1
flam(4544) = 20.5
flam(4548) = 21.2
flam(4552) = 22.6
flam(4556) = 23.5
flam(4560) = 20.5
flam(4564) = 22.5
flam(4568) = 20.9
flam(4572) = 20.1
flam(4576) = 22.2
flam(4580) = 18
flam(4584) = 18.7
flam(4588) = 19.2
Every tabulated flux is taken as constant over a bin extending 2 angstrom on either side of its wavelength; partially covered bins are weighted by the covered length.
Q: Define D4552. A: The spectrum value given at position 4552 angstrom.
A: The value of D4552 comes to 22.6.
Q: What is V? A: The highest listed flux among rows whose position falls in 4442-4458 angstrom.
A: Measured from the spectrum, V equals 23.2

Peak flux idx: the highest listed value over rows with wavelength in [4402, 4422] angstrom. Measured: 24.3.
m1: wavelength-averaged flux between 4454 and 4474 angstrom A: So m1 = 21.4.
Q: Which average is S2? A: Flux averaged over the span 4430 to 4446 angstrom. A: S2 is 21.9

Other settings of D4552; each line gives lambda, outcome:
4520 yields 22.6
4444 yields 23.2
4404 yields 21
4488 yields 20.6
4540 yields 20.1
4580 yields 18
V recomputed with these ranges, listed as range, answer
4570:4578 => 22.2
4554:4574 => 23.5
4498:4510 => 22.4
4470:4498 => 23.3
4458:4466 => 20.8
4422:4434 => 21.7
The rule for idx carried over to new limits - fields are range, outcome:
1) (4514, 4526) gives 22.6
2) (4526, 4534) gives 22.9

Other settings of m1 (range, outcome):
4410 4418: 20.8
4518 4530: 20.5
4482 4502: 21.6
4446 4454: 22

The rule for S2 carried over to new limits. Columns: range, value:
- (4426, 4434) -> 21.5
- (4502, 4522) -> 21.1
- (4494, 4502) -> 20.9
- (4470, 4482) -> 20.5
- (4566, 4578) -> 21.1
